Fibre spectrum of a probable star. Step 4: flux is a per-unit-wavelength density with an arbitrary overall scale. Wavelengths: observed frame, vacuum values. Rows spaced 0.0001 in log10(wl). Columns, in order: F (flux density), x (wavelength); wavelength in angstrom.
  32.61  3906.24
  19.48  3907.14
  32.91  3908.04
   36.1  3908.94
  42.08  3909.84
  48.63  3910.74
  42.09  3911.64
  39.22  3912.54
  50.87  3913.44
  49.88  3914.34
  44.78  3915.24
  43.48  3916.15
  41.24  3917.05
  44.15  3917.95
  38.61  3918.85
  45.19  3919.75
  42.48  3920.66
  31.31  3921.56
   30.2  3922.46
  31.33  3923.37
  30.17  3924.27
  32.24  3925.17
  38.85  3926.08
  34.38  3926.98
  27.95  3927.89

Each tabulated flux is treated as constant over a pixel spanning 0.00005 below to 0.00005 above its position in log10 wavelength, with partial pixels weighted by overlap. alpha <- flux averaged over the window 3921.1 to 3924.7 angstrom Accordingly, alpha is 30.8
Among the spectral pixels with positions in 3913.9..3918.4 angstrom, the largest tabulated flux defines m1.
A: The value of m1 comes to 49.88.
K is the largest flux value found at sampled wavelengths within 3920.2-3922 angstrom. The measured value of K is 42.48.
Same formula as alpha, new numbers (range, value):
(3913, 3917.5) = 46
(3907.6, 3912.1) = 40.4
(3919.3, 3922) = 39.6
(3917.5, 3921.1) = 42.6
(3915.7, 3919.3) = 42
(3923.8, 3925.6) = 31.3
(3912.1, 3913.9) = 45.2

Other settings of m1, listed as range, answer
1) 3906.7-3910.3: 42.08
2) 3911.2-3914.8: 50.87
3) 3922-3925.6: 32.24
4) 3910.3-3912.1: 48.63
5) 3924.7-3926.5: 38.85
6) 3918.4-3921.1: 45.19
